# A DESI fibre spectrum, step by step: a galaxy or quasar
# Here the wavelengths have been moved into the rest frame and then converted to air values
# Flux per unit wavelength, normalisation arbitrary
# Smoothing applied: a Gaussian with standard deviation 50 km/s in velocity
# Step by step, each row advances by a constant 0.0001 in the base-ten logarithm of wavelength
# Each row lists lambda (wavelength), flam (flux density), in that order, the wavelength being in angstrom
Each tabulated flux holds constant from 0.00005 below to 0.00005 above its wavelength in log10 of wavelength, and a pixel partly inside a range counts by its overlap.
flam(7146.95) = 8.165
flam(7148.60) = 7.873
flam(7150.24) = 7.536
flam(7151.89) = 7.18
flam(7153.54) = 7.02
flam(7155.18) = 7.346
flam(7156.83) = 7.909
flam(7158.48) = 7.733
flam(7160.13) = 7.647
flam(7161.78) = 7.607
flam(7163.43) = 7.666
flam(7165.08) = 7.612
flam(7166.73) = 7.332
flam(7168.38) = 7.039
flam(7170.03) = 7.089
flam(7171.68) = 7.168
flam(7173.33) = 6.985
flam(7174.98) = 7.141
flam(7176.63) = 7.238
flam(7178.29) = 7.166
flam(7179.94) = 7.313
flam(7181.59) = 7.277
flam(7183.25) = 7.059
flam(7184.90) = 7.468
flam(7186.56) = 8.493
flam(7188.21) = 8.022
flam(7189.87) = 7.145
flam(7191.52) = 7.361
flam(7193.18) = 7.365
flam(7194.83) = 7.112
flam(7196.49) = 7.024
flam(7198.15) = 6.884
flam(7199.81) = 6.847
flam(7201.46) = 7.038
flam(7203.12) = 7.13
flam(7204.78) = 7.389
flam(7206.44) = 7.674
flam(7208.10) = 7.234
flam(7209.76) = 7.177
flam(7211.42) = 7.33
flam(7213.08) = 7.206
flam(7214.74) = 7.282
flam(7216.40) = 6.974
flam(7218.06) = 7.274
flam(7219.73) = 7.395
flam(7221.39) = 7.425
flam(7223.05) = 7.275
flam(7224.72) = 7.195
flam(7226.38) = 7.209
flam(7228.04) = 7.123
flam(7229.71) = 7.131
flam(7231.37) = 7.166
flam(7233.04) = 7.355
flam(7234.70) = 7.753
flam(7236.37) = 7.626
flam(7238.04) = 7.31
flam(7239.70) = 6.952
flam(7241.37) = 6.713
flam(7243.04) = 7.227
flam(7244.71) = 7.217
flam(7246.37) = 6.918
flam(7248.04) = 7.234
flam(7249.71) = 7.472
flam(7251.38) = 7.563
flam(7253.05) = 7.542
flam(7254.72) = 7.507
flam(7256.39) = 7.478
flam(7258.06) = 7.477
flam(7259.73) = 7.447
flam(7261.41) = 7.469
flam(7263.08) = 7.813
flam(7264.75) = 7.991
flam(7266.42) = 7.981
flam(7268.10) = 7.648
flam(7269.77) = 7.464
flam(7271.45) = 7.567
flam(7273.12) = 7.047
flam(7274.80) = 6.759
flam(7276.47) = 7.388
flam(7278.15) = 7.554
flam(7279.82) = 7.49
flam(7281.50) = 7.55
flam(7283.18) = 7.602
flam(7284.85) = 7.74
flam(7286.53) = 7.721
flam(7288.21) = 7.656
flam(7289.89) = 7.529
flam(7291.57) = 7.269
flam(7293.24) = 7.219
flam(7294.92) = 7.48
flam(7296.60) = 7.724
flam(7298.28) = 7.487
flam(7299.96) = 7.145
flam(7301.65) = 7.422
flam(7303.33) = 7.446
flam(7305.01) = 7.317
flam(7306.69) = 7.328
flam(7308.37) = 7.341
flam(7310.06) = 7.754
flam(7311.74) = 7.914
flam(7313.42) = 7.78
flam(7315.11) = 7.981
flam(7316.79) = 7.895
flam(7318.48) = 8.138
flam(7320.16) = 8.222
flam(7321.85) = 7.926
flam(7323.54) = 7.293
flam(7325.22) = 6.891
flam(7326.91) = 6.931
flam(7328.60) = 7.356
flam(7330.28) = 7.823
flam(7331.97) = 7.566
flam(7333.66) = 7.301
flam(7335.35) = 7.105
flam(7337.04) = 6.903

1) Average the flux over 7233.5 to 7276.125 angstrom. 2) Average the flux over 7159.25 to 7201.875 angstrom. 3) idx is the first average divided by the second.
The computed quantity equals 1.0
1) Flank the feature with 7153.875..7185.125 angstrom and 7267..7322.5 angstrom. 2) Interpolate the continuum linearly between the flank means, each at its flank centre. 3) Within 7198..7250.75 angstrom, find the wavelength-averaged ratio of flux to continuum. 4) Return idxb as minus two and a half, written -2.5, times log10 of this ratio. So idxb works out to 0.03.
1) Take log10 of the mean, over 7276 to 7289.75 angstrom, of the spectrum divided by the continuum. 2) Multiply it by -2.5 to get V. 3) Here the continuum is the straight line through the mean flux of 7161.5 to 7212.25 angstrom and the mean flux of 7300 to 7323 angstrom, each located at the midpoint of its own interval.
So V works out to 0.00 mag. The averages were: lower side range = 7.3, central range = 7.59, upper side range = 7.7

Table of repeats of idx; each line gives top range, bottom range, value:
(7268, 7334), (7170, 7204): 1.04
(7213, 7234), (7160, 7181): 0.99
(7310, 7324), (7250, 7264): 1.05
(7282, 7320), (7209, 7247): 1.05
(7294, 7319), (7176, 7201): 1.04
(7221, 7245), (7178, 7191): 0.96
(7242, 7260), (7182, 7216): 1.01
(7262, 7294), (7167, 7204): 1.04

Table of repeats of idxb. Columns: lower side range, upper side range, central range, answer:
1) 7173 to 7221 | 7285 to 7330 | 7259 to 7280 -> -0.007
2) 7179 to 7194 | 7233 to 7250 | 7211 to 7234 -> 0.013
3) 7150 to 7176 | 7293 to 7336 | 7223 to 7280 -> 0.014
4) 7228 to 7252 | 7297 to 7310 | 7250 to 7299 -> -0.029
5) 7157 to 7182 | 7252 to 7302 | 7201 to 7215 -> 0.019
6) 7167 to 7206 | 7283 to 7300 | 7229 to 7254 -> 0.017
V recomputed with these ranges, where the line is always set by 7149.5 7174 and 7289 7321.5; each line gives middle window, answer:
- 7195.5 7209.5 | 0.045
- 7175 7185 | 0.028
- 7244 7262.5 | 0.018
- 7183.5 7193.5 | -0.028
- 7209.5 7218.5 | 0.038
